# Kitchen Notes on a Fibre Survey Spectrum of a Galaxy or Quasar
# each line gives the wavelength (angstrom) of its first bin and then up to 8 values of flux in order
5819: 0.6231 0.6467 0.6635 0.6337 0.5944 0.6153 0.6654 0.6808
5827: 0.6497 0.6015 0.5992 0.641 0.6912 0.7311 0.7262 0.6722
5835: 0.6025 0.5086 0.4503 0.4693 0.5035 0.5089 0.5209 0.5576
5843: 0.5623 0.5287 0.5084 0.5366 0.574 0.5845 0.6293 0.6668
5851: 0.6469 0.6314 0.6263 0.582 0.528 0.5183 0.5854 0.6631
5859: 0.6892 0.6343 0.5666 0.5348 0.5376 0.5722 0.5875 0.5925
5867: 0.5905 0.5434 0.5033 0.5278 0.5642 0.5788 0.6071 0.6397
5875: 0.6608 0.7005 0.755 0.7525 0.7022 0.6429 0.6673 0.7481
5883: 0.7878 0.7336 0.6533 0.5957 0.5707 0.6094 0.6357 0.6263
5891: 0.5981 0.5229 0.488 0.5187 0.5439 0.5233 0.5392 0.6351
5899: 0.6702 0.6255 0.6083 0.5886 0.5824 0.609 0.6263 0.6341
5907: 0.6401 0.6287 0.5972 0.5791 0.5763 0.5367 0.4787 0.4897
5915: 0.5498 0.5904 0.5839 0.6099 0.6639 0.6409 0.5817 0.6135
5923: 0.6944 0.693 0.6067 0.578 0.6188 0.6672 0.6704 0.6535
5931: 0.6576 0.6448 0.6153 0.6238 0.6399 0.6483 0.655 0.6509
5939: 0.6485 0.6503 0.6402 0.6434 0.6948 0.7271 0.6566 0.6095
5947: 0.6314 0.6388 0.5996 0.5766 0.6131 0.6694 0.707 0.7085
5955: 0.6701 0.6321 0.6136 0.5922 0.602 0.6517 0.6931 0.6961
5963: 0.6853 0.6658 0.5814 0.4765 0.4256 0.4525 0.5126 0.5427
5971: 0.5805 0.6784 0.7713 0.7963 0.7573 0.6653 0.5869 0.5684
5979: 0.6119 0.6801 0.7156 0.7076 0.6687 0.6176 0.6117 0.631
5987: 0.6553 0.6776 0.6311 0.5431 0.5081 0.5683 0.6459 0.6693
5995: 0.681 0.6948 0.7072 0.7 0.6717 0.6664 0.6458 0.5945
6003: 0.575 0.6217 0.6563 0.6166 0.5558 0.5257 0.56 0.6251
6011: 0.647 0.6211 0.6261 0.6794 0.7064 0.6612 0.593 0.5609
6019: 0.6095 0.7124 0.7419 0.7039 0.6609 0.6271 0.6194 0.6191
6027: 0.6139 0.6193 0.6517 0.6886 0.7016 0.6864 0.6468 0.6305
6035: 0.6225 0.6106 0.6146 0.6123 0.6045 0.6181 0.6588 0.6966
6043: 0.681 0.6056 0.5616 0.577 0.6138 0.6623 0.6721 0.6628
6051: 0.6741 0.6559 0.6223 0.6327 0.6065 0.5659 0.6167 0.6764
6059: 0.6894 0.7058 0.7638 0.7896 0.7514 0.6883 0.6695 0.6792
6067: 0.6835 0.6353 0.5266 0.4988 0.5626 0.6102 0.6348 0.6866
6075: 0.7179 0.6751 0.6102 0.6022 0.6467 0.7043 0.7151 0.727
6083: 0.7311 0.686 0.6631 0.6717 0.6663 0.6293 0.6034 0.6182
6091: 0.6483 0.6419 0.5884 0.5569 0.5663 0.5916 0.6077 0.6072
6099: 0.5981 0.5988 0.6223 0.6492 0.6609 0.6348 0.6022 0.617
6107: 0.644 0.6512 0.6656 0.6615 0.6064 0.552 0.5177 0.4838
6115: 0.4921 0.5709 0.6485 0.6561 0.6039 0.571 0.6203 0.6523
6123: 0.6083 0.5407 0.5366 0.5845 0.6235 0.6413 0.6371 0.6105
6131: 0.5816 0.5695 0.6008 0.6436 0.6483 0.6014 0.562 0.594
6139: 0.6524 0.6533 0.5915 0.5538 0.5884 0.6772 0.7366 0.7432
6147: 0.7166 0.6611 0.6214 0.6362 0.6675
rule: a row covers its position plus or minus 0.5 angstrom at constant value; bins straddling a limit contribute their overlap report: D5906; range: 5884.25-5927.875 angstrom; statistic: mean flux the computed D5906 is 0.596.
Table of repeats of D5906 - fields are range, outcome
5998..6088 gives 0.646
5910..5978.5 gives 0.625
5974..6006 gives 0.645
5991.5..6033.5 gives 0.642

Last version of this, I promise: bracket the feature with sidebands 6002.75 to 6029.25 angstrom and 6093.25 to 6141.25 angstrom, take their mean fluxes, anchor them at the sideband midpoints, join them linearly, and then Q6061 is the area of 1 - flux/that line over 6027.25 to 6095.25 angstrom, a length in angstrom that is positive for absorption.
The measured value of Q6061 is -3.15 angstrom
